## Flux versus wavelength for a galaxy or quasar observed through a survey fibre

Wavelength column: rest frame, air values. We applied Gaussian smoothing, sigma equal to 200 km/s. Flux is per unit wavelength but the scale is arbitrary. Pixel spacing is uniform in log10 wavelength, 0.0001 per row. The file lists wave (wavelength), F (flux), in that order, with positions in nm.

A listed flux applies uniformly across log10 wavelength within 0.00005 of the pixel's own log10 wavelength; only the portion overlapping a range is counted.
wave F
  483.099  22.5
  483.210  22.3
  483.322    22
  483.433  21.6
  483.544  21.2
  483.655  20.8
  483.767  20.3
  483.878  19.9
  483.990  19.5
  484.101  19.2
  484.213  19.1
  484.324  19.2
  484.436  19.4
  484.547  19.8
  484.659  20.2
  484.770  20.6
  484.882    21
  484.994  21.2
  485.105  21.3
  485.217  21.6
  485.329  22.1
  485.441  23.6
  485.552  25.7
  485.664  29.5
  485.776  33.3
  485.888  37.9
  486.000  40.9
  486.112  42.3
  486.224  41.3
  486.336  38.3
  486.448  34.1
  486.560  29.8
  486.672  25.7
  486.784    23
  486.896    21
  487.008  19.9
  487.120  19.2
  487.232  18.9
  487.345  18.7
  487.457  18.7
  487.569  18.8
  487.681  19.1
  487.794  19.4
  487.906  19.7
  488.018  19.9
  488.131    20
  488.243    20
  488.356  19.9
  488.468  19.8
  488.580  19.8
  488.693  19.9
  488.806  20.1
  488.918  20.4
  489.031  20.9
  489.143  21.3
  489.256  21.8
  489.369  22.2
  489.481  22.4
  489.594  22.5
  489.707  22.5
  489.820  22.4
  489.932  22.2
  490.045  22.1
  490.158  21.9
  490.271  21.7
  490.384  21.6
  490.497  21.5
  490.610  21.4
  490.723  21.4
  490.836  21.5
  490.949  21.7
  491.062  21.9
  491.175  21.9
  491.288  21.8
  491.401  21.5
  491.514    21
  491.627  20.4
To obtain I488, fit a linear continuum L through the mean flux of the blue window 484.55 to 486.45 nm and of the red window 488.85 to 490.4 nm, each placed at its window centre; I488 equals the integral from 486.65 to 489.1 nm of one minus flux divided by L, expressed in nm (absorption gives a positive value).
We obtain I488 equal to 0.46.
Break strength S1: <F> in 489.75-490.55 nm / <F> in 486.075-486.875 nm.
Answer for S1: 0.67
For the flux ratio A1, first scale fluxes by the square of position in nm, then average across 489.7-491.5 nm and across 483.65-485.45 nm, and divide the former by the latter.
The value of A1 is 1.09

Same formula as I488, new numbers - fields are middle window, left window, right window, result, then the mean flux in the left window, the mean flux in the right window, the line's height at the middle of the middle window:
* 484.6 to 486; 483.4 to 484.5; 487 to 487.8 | -0.42 nm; 20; 19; 19.6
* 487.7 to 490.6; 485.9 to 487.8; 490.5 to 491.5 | 0.35 nm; 26.9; 21.6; 24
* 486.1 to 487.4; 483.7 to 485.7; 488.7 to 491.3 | -0.35 nm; 21.2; 21.7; 21.4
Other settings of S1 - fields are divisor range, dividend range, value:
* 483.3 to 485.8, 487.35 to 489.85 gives 0.94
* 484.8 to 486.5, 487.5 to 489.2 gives 0.66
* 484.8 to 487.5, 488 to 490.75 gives 0.78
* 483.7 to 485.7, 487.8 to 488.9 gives 0.94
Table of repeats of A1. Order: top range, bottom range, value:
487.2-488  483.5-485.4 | 0.95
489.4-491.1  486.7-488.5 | 1.12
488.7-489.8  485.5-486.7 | 0.63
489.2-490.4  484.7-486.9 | 0.78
